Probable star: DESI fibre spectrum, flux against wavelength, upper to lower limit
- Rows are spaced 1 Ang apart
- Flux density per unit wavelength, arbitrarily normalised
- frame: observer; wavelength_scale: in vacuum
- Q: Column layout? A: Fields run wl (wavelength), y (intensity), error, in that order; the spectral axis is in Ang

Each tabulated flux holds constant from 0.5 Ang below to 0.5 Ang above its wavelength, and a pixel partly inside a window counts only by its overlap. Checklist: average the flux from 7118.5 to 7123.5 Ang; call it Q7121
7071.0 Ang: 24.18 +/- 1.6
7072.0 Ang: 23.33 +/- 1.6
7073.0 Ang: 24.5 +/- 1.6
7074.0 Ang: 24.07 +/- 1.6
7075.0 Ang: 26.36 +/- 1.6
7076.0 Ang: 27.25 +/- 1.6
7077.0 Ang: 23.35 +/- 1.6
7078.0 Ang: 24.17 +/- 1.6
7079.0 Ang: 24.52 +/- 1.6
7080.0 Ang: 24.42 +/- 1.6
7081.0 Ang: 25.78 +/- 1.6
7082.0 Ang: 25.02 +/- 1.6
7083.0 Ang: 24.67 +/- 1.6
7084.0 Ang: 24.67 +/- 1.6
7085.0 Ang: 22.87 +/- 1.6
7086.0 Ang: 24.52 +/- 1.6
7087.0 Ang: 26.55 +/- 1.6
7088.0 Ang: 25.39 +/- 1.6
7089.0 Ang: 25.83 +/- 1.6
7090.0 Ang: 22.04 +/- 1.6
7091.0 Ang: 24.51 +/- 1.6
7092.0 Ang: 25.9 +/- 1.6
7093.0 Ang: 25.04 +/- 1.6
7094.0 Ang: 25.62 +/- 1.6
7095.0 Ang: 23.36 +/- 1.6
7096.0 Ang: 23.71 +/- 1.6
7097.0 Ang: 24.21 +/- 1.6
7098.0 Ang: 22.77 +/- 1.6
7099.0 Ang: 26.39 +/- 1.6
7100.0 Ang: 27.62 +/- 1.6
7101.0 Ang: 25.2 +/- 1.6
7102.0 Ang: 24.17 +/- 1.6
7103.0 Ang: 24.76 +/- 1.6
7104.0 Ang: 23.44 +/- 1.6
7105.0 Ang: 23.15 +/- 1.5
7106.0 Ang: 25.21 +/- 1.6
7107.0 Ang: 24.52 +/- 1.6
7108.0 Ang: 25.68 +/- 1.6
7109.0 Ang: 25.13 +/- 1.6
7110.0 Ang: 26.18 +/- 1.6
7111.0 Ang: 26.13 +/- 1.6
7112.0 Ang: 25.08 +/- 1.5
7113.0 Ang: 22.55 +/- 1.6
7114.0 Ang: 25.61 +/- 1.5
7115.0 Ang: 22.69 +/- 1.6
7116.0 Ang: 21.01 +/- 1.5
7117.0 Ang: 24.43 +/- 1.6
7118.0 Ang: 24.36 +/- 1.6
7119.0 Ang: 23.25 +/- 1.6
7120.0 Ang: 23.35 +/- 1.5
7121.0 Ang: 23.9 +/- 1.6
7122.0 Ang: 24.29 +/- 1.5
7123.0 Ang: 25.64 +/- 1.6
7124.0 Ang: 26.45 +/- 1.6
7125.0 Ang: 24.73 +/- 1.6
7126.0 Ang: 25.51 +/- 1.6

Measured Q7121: 24.1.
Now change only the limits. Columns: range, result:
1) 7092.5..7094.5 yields 25.3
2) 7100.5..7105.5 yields 24.1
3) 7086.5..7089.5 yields 25.9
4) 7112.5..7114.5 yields 24.1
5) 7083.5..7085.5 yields 23.8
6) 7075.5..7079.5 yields 24.8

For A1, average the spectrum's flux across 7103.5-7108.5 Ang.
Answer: 24.4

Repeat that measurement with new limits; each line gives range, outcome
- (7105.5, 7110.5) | 25.3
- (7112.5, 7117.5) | 23.3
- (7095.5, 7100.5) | 24.9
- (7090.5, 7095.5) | 24.9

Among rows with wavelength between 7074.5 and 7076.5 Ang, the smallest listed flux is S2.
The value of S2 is 26.36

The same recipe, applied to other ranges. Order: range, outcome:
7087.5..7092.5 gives 22.04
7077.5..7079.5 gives 24.17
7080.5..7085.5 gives 22.87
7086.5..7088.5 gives 25.39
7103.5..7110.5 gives 23.15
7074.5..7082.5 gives 23.35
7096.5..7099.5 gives 22.77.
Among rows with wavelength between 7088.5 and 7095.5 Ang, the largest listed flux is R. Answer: 25.9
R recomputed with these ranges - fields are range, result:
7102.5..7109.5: 25.68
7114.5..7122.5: 24.43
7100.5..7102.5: 25.2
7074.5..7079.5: 27.25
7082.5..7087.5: 26.55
